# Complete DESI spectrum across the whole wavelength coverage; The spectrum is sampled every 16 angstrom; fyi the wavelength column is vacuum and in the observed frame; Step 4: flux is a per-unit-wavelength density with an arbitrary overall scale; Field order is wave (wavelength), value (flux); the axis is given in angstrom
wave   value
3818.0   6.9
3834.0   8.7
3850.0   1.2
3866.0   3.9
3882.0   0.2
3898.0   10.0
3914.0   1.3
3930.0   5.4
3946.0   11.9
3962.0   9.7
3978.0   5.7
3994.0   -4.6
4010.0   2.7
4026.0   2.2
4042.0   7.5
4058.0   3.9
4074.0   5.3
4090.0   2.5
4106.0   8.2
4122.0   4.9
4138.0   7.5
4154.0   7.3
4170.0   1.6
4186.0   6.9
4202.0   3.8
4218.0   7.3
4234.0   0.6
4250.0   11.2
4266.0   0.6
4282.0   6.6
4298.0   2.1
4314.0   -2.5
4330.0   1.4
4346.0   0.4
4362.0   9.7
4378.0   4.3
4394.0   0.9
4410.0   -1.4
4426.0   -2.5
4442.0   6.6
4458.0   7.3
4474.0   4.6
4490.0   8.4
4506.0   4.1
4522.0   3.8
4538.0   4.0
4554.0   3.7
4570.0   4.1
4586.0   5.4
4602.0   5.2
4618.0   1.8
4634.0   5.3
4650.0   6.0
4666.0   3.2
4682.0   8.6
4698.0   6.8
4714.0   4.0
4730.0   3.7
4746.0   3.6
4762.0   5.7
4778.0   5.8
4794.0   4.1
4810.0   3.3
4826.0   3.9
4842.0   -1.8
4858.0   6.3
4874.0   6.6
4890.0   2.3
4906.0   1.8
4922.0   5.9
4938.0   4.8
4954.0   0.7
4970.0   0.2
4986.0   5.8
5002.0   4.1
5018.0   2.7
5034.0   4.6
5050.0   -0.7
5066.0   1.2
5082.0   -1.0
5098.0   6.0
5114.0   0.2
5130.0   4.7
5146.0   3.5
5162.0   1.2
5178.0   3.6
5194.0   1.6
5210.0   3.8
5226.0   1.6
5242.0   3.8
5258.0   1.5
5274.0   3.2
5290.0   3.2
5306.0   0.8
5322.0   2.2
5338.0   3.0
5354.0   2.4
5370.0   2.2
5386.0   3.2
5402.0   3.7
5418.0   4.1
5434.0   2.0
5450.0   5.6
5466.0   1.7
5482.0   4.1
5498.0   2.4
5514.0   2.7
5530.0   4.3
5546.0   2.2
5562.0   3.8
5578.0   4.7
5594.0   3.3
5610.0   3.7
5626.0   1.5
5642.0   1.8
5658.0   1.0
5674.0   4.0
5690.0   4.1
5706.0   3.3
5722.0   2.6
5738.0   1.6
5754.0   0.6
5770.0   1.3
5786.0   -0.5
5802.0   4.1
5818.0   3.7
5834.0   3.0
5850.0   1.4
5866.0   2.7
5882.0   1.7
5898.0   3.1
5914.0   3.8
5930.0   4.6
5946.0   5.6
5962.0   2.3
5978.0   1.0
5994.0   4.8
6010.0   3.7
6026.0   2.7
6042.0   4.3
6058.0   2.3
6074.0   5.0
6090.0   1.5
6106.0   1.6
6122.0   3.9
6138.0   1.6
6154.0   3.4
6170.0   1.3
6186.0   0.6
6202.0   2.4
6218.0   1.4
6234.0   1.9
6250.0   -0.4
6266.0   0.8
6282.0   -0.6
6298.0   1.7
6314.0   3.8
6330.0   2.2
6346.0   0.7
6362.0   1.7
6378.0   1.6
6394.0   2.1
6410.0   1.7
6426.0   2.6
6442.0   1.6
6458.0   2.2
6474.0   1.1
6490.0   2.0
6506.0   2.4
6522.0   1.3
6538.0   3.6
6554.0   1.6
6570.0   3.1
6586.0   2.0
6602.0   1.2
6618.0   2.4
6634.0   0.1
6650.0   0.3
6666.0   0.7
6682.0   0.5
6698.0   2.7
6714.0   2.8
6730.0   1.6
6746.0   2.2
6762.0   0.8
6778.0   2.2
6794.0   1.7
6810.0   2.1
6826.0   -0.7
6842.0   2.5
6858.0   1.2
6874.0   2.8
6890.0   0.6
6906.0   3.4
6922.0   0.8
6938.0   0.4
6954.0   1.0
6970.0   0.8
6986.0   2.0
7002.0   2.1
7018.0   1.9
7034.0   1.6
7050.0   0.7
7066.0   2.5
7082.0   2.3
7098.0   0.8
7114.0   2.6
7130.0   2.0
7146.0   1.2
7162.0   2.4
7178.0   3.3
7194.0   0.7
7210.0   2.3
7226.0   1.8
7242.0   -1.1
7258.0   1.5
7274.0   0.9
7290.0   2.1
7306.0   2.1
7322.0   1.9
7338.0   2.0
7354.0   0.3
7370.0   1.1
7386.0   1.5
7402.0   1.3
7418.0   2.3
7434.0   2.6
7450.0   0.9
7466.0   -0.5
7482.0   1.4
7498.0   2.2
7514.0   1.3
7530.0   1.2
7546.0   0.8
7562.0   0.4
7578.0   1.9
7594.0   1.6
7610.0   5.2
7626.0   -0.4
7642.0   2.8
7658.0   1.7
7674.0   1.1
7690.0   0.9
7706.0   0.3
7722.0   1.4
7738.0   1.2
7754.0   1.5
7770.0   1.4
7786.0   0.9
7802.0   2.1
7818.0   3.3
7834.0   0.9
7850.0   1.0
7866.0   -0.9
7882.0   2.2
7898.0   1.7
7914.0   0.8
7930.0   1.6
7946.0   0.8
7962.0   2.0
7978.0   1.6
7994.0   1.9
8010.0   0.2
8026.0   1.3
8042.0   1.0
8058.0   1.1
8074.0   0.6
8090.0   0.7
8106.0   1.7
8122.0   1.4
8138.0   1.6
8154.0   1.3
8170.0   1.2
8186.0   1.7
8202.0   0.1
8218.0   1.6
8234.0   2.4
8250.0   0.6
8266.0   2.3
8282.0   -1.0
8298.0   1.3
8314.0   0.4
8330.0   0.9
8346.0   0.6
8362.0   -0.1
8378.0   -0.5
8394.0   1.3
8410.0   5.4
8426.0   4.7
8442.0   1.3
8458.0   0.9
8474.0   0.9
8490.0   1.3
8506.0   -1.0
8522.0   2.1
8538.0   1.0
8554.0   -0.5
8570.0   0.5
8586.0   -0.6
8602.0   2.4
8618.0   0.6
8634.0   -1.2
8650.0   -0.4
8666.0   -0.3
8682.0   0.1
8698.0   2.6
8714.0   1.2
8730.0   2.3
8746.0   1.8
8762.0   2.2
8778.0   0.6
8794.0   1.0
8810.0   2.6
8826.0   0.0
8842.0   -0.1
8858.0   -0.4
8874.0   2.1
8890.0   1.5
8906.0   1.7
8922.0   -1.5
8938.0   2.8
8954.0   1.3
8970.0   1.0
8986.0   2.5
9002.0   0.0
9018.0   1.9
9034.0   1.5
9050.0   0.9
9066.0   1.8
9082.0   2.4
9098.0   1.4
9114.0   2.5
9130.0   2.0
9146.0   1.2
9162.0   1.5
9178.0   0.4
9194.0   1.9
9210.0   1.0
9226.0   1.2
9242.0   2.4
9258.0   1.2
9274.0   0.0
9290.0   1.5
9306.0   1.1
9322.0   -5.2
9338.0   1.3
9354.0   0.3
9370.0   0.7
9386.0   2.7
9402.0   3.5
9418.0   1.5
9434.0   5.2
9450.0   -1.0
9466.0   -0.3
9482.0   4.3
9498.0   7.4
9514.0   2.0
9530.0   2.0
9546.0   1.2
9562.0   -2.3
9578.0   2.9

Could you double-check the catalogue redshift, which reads 1.26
